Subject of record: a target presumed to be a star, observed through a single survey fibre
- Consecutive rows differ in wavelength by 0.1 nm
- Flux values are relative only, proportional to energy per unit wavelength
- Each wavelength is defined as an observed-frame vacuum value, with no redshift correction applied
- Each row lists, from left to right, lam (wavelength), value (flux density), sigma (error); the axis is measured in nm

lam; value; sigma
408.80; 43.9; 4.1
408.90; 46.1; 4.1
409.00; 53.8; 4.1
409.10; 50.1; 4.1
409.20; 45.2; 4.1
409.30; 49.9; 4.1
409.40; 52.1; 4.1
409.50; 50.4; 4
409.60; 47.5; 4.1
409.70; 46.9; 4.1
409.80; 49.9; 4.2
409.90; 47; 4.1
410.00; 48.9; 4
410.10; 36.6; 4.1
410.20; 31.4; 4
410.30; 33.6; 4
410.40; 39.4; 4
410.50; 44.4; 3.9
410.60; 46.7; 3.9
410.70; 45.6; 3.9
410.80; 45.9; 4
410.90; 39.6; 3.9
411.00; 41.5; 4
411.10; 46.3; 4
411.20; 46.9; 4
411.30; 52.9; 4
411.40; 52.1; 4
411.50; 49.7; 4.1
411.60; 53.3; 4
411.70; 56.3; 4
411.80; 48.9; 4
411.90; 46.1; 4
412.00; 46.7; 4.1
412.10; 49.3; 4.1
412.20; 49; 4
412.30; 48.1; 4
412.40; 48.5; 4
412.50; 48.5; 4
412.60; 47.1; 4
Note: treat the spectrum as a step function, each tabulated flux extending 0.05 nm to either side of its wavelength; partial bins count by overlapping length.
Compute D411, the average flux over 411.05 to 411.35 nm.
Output 48.7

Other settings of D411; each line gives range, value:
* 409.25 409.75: 49.4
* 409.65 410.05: 48.2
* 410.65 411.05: 43.1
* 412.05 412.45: 48.7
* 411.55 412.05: 50.3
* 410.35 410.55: 41.9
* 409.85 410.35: 39.5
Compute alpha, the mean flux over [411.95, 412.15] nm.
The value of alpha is 48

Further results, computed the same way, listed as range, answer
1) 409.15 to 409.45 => 49.1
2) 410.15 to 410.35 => 32.5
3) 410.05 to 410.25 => 34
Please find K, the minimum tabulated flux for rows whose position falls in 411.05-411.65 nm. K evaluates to 46.3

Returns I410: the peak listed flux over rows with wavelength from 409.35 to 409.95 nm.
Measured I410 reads 52.1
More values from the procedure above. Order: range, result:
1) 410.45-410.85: 46.7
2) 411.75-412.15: 49.3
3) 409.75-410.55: 49.9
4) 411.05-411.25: 46.9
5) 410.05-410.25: 36.6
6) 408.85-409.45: 53.8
